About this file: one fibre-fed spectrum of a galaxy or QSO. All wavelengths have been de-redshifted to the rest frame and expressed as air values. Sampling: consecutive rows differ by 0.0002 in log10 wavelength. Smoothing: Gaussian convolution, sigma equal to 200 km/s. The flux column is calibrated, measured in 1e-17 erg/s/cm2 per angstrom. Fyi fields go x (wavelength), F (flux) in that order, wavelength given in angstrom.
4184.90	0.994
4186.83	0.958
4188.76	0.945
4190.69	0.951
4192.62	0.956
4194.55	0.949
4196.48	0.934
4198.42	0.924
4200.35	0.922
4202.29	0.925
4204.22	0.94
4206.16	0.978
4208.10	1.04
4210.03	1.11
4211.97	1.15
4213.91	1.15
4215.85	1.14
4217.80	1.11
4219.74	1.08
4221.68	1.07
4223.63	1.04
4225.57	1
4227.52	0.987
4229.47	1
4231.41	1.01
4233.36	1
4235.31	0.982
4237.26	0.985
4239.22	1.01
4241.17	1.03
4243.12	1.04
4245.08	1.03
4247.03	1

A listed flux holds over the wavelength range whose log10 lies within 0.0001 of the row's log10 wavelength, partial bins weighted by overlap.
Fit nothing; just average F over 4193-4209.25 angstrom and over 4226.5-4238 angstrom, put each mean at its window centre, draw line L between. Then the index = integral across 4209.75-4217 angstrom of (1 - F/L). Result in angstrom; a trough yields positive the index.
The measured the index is -1.3 angstrom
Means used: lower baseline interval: 0.954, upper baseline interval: 0.994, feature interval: 1.14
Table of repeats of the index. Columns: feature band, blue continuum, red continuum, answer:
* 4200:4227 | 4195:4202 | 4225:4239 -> -2.56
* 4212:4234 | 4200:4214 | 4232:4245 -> -0.90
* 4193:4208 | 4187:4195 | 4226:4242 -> 0.26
